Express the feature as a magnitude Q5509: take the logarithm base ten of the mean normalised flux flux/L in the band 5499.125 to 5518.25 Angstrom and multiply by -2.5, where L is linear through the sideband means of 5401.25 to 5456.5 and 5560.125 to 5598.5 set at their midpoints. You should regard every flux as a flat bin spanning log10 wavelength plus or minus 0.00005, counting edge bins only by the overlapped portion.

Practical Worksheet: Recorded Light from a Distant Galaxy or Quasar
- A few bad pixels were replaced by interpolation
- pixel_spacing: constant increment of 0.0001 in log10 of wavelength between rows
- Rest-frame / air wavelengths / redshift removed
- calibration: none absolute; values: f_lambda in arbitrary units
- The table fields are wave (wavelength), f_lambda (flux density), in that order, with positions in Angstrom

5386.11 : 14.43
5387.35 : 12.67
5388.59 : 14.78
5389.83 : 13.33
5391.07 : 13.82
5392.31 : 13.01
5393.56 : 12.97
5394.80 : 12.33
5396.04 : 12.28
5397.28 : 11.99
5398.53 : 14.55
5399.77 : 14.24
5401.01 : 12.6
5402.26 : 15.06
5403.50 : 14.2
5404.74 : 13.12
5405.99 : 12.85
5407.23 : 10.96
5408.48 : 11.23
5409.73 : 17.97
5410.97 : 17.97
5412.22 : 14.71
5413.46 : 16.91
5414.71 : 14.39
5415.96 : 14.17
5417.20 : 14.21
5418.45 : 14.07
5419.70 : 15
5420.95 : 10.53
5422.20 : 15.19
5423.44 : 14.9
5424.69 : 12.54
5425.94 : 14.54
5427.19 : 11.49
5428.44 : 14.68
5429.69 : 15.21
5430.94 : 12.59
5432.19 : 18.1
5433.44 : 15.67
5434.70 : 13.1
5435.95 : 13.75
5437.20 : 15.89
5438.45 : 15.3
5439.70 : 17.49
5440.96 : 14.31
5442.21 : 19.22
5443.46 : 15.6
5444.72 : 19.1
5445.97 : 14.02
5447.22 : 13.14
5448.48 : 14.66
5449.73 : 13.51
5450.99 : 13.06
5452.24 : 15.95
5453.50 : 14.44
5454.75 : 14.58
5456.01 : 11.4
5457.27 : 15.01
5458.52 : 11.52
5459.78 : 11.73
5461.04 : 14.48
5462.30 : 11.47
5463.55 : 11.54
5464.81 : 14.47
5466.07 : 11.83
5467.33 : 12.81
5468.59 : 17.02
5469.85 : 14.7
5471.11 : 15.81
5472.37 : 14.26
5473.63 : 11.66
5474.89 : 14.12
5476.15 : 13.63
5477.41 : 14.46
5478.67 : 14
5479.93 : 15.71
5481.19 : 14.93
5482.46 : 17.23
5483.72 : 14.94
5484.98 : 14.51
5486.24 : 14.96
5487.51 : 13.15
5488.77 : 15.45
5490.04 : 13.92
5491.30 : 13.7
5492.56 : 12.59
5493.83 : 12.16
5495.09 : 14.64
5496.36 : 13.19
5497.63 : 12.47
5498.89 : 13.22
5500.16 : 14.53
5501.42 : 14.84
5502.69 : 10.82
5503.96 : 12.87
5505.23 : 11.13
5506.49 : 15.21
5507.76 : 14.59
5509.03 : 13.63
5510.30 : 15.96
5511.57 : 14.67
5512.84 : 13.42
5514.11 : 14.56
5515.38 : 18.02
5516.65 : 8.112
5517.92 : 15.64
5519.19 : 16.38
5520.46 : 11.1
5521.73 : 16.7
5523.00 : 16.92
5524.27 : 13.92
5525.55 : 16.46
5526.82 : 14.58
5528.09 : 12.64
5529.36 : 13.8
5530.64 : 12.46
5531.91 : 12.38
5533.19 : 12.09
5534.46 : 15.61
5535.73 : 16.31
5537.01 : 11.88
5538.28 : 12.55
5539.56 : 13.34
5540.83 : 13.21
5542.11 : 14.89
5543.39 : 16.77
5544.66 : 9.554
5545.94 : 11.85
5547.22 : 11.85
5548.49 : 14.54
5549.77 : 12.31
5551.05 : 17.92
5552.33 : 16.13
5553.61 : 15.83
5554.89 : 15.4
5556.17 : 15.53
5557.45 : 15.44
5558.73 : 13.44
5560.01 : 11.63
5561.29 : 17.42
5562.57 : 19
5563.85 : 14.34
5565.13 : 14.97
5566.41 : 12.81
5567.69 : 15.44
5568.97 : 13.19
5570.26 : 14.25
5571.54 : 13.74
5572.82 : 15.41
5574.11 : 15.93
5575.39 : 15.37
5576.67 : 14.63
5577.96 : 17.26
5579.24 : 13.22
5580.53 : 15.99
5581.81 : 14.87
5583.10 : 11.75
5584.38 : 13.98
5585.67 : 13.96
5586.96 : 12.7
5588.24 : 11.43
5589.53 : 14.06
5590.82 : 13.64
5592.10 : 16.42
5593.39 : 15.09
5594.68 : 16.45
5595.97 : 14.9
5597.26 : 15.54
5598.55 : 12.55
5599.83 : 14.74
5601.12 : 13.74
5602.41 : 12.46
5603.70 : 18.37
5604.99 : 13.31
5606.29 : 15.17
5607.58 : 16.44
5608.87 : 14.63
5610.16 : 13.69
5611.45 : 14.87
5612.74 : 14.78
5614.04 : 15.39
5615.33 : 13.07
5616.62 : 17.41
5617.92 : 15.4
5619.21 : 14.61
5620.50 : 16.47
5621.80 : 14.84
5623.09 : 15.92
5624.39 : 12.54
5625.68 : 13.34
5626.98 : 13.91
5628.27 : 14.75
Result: 0.06 mag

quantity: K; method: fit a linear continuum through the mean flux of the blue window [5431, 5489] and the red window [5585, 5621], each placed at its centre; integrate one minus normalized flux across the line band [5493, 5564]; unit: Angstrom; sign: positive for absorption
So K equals 2.3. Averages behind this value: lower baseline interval 14.5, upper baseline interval 14.7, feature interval 14.1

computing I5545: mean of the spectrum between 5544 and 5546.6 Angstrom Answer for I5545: 10.8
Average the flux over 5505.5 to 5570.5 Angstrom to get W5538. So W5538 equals 14.3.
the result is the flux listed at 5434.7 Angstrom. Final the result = 13.1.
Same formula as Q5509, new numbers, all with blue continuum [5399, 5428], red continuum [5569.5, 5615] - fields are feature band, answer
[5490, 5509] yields 0.08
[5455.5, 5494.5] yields 0.03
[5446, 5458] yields 0.02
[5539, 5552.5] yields 0.05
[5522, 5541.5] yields 0.04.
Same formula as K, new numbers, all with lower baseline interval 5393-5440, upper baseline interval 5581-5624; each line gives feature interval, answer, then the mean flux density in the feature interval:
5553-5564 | -0.66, 15.4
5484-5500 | 0.70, 13.7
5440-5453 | -0.98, 15.3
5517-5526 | -0.39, 15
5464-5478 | 0.25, 14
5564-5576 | -0.01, 14.6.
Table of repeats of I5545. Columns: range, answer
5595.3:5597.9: 15.2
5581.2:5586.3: 13.6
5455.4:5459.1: 12.7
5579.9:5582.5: 15.4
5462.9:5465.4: 13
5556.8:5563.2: 15.4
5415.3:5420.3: 14.4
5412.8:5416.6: 15.2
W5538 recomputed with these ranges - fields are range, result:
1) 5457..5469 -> 13.1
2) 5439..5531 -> 14.2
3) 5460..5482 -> 13.9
